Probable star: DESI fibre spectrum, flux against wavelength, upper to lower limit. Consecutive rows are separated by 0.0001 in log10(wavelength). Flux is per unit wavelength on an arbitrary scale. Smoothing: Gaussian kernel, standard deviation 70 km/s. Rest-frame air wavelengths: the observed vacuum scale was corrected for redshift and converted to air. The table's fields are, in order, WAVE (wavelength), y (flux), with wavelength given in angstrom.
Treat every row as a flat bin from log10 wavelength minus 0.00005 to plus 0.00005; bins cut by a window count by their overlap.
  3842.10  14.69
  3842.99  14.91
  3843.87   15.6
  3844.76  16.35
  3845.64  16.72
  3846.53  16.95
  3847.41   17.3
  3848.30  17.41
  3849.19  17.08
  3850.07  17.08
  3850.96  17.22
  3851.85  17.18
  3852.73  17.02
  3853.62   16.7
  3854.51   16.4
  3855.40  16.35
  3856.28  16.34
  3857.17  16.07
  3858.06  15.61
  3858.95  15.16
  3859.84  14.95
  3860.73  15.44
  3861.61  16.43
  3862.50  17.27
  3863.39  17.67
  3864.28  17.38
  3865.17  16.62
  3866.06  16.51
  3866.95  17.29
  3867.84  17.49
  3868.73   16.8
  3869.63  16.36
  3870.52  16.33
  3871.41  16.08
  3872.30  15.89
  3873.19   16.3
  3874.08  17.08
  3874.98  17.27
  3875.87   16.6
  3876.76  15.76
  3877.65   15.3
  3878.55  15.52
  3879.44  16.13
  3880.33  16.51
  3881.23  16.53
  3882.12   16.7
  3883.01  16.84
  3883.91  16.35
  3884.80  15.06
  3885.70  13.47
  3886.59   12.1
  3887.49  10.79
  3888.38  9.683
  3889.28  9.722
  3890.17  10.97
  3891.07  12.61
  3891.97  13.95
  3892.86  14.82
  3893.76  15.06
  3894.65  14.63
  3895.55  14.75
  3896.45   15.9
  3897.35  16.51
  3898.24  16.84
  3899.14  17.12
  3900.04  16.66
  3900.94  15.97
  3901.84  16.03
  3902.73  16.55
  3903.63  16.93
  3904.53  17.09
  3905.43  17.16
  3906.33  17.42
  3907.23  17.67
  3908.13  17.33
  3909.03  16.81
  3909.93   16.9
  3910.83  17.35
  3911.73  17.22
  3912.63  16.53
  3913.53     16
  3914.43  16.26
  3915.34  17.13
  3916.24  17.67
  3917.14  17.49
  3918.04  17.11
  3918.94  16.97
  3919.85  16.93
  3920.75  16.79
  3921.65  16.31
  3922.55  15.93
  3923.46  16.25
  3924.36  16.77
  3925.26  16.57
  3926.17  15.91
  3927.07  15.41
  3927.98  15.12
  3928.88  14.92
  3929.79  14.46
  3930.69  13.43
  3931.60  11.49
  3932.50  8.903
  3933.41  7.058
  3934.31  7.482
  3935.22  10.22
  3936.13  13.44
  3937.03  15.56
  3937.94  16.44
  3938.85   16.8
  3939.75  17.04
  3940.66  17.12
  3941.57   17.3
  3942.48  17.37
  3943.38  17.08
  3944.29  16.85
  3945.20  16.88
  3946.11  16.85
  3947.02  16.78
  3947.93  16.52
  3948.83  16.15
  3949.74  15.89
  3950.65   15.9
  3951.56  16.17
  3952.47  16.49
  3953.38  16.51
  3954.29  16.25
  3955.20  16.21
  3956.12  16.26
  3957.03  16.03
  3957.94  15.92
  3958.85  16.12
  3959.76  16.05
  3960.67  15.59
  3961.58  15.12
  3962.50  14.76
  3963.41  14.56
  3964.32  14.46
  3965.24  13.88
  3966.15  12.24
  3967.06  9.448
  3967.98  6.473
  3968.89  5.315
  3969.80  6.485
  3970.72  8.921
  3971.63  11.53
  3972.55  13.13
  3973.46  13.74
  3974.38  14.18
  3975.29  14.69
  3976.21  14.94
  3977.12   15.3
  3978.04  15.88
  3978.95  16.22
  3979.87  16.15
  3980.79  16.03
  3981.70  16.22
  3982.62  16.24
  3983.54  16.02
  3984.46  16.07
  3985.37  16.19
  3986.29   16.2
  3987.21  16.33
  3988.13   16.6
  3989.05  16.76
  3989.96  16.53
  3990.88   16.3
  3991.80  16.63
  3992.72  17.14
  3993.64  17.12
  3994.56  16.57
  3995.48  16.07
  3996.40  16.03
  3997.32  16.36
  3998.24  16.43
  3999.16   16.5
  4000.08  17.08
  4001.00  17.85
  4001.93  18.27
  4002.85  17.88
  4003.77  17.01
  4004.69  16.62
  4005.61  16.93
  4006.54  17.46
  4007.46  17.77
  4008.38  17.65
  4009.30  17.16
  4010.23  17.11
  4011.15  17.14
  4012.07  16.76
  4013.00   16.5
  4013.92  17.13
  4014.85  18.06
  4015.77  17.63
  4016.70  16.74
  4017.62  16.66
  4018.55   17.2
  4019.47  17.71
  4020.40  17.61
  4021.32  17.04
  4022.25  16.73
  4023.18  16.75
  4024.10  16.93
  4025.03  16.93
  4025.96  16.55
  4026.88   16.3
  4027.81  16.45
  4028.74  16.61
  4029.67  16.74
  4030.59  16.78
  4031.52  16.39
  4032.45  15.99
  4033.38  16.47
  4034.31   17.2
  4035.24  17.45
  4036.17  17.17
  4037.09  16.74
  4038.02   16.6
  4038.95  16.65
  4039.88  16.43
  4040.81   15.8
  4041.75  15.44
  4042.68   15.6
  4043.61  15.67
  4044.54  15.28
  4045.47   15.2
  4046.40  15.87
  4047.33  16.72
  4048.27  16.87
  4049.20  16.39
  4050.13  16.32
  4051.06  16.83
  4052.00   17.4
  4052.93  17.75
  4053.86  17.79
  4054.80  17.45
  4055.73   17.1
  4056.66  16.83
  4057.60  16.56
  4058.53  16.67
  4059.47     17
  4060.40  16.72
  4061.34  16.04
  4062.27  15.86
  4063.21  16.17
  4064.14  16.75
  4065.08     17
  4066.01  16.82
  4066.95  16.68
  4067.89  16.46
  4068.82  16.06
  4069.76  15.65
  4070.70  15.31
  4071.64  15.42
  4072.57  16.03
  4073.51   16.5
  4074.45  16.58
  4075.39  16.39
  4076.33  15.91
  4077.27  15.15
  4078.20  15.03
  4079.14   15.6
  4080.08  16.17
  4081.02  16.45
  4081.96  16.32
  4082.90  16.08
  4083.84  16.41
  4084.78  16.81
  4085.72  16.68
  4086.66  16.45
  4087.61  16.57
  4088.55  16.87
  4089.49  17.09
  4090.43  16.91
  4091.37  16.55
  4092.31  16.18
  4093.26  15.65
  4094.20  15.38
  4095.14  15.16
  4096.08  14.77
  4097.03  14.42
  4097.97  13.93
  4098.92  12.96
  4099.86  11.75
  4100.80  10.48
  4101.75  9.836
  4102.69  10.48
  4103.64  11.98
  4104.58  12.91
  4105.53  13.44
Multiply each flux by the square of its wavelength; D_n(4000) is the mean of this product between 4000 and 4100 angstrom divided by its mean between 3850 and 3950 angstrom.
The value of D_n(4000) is 1.13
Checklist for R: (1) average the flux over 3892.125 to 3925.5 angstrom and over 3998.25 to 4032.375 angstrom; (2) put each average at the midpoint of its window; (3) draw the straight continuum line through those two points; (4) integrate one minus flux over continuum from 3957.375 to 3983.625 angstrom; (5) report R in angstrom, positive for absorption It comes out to 5.0 angstrom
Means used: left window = 16.6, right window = 17.1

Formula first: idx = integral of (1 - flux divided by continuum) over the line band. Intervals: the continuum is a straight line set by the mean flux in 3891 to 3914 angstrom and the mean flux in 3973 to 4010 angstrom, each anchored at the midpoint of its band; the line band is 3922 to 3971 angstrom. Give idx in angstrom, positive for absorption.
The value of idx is 5.7 angstrom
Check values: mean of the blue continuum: 16.3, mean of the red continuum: 16.4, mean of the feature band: 14.4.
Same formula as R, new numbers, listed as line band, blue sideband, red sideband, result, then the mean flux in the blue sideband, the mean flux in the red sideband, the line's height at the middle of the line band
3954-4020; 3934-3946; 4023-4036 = 2.3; 15.5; 16.7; 16.1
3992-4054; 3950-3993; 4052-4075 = -4.2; 14.7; 16.6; 15.7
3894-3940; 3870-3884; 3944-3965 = 1.5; 16.3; 16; 16.1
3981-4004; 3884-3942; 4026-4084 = -1.2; 15.2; 16.4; 15.8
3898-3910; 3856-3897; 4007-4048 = -1.0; 15.4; 16.7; 15.6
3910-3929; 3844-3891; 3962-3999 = -1.6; 15.9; 14.5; 15.2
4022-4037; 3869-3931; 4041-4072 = -0.4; 15.8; 16.4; 16.3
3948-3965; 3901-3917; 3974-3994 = 0.6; 16.9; 16.1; 16.4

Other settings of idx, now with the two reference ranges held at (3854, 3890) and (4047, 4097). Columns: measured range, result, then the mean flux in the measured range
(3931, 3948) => 1.5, 14.5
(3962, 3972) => 3.3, 10.7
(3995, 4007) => -0.6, 17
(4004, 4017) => -0.8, 17.2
